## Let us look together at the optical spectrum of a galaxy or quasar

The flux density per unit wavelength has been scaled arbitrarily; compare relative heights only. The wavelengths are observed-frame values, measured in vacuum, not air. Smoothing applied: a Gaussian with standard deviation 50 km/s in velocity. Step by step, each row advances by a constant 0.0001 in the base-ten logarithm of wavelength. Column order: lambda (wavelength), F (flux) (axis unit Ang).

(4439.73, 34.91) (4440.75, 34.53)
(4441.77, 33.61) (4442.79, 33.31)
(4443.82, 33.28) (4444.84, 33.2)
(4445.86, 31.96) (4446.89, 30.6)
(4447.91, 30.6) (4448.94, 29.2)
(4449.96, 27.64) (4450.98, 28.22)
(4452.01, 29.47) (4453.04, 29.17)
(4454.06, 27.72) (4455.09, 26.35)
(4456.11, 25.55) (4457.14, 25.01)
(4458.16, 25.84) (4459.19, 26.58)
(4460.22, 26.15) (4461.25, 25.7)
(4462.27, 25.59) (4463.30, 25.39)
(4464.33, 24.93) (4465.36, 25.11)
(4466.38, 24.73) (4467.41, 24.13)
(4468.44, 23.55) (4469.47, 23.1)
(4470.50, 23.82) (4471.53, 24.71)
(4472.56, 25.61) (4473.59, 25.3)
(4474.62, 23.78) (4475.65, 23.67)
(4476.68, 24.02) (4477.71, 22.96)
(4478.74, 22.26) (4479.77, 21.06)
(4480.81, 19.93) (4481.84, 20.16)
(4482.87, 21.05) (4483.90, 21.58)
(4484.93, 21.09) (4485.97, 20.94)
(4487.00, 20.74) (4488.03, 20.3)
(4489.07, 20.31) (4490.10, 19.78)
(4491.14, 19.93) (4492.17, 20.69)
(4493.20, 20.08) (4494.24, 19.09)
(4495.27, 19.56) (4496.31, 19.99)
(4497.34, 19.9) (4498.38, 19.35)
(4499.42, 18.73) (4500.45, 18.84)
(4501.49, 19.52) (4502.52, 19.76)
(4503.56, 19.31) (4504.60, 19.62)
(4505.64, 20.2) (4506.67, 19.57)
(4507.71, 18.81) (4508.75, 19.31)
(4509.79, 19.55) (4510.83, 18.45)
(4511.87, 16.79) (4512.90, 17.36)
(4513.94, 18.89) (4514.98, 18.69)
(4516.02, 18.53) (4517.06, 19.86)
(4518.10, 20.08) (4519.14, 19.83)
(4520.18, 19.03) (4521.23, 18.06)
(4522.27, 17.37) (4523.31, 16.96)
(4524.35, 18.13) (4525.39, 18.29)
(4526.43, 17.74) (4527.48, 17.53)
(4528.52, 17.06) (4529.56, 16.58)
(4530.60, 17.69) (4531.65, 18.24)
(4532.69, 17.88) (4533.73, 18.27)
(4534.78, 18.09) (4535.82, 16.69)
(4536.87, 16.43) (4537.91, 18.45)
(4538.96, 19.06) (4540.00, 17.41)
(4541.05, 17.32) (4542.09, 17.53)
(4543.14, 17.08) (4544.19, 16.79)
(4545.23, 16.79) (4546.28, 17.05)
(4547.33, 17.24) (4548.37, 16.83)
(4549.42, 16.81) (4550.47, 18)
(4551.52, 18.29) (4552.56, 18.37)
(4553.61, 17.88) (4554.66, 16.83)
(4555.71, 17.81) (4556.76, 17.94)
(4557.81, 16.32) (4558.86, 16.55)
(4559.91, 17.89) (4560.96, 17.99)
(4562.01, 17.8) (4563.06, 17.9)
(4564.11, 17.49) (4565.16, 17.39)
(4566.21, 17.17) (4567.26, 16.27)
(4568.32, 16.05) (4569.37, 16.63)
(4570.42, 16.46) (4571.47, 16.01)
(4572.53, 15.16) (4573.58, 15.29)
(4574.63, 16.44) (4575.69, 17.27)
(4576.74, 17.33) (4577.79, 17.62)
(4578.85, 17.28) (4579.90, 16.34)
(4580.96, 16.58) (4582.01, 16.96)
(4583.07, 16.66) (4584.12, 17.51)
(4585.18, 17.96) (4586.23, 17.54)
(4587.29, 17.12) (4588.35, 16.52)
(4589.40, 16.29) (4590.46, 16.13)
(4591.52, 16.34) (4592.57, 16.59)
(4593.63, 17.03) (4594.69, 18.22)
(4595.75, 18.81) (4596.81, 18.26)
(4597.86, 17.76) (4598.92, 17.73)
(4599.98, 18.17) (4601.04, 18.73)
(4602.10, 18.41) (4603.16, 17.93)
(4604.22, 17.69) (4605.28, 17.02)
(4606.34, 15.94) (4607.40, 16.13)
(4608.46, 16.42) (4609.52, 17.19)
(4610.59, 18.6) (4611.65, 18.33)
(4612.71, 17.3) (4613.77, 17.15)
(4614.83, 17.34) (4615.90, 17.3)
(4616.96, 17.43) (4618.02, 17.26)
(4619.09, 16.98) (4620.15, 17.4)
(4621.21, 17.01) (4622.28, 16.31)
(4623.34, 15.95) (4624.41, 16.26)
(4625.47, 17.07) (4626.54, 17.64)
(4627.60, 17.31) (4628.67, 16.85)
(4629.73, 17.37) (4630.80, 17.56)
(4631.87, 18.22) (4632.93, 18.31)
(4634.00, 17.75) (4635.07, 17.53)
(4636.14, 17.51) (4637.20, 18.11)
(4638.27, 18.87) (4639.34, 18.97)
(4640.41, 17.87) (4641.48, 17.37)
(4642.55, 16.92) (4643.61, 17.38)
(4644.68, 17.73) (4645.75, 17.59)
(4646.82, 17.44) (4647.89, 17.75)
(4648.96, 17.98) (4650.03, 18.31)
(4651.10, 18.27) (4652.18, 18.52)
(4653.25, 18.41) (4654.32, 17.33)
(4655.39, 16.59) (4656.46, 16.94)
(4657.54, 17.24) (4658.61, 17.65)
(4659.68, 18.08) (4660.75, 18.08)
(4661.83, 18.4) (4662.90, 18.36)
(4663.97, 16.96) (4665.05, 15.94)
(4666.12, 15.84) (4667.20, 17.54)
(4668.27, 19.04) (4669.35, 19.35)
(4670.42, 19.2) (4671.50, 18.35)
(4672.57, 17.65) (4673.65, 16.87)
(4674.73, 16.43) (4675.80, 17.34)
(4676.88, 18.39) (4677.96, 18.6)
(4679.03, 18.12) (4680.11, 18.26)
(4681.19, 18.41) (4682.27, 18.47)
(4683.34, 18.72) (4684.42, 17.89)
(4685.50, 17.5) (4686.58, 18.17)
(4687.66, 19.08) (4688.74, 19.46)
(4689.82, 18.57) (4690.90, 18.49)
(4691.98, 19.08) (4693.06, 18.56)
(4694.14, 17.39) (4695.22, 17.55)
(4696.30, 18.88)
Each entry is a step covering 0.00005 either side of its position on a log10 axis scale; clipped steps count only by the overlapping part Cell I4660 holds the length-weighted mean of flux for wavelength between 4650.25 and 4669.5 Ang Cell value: 17.7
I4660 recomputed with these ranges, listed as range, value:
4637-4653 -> 17.9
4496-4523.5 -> 19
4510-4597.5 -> 17.4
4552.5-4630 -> 17.2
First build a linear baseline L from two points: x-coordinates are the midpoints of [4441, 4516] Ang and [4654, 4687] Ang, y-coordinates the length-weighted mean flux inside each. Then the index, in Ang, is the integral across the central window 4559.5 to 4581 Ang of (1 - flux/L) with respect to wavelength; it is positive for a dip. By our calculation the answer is 4.0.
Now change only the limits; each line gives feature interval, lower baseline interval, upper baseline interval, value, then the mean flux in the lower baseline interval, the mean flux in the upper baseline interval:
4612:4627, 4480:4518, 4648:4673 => 1.0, 19.6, 17.8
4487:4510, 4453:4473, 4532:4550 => 2.2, 25.4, 17.4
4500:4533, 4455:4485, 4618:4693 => 5.7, 24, 17.8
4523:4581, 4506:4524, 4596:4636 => 3.0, 18.7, 17.4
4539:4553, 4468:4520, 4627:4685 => 1.6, 20.6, 17.8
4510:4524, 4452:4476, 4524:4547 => 0.8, 25.4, 17.5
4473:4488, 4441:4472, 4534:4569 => 1.8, 27.5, 17.4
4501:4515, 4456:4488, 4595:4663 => 2.0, 23.6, 17.6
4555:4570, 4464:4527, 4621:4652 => 1.5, 20.5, 17.6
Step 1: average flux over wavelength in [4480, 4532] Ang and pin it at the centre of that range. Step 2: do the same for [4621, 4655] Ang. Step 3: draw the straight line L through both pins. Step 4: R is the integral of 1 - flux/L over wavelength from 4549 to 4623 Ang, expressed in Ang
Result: 4.1 Ang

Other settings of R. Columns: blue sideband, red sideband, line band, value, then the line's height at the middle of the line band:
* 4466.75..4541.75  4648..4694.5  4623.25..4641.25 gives 0.8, 18.4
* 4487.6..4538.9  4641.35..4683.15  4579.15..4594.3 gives 1.2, 18.3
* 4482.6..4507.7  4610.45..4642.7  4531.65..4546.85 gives 1.3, 19.1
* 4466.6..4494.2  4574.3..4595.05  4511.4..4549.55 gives 3.5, 19.6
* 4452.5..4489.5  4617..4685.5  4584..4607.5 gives 2.6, 19.6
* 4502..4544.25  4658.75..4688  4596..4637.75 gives 1.5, 18.1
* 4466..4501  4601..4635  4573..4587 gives 1.2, 18.5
